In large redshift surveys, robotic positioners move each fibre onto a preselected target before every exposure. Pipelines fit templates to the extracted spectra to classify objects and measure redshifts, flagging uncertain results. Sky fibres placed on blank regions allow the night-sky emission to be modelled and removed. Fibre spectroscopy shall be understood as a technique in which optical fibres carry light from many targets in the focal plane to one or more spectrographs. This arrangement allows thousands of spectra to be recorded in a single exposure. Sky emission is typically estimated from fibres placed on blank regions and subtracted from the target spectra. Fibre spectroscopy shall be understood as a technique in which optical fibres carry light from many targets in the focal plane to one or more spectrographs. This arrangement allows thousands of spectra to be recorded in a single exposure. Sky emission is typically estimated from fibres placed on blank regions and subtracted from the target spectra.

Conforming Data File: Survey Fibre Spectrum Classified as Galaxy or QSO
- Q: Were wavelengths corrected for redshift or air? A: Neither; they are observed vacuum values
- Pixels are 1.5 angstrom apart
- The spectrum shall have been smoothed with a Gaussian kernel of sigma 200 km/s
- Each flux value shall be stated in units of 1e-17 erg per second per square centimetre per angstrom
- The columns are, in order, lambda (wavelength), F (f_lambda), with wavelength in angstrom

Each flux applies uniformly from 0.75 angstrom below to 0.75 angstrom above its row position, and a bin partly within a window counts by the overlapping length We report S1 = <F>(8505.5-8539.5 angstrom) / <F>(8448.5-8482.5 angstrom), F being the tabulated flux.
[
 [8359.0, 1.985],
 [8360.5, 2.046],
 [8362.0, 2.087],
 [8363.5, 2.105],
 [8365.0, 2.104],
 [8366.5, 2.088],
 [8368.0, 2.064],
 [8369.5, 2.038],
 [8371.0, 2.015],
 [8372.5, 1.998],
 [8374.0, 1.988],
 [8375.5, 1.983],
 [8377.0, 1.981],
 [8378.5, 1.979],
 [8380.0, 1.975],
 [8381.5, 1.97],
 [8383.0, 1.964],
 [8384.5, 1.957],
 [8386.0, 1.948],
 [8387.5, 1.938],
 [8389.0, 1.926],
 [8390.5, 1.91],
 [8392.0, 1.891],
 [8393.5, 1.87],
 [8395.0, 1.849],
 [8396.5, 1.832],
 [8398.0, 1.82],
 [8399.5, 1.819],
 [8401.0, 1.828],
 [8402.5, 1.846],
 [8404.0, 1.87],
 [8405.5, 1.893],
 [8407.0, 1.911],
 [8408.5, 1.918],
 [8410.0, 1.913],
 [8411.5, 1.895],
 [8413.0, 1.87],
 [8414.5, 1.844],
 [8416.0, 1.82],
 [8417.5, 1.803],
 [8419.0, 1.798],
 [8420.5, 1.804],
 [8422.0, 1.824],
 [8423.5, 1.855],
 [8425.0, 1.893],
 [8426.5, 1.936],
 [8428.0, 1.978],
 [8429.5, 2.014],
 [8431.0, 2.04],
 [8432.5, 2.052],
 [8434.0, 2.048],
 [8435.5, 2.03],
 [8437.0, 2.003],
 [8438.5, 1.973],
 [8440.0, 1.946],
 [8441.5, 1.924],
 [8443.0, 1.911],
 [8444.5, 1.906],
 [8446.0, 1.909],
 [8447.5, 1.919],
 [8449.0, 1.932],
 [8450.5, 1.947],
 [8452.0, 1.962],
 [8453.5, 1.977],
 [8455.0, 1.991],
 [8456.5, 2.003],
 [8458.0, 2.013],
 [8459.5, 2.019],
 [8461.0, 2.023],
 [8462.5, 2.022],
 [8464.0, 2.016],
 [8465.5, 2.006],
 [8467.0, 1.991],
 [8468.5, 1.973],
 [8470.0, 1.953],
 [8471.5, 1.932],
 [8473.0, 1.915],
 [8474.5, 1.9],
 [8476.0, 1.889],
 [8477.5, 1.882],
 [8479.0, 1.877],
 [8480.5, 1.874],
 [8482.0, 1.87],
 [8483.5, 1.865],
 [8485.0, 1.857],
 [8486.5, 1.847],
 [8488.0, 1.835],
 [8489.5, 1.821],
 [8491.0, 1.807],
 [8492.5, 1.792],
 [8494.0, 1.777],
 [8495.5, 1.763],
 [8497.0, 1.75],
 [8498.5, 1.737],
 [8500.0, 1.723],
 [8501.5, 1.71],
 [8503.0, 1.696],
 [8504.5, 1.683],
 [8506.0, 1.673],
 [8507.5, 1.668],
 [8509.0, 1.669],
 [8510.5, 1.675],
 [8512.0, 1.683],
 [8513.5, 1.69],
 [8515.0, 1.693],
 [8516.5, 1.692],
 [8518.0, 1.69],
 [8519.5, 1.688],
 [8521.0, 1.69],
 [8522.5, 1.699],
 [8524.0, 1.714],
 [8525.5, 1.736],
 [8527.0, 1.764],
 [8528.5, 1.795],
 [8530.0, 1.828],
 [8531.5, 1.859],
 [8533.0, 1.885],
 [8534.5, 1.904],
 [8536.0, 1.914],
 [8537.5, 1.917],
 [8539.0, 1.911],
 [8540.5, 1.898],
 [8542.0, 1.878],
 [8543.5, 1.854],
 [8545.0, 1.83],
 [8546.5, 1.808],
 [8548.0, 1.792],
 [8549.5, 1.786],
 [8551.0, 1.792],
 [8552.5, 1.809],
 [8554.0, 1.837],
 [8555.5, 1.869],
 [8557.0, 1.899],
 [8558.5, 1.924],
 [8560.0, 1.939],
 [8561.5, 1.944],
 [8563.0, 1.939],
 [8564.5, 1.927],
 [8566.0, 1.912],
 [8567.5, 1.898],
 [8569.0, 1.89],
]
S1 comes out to 0.9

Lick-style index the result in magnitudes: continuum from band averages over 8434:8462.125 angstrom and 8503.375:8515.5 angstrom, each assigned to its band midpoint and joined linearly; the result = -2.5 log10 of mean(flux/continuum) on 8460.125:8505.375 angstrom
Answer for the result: -0.03 mag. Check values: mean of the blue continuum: 1.97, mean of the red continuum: 1.68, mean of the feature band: 1.86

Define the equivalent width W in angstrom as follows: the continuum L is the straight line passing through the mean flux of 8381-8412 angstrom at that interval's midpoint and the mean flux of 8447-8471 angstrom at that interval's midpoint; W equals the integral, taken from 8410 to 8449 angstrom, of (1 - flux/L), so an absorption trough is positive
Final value 0.4 angstrom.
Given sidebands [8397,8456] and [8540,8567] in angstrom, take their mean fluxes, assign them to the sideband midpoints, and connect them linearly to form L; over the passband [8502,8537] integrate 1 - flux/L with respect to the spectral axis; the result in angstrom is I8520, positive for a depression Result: 2.6 angstrom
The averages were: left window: 1.91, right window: 1.87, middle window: 1.74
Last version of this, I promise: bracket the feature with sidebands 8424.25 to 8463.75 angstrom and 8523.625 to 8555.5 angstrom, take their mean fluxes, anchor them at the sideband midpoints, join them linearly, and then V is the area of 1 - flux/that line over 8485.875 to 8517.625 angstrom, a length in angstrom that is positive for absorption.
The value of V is 2.69 angstrom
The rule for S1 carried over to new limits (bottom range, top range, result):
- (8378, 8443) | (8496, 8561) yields 0.93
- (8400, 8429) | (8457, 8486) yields 1.04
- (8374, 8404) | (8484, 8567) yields 0.94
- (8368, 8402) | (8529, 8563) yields 0.97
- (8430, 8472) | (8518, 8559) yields 0.92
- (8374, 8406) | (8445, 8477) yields 1.03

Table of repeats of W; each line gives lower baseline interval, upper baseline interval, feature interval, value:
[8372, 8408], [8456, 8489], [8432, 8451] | -0.3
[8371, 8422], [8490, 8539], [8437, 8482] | -3.2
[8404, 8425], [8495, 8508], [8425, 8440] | -1.4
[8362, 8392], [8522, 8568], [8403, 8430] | 1.2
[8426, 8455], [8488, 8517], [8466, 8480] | -0.6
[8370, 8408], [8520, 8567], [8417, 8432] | 0.0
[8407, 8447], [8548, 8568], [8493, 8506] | 1.2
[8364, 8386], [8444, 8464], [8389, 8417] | 1.8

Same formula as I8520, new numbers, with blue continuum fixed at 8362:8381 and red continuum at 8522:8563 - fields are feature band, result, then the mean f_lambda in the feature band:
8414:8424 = 0.8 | 1.82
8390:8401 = 0.8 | 1.85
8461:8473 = -0.3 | 1.98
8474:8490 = 0.4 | 1.87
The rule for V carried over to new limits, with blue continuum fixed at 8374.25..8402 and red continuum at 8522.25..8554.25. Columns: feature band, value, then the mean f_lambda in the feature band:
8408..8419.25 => 0.2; 1.86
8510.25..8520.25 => 0.8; 1.69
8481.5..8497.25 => 0.3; 1.82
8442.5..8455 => -0.4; 1.94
